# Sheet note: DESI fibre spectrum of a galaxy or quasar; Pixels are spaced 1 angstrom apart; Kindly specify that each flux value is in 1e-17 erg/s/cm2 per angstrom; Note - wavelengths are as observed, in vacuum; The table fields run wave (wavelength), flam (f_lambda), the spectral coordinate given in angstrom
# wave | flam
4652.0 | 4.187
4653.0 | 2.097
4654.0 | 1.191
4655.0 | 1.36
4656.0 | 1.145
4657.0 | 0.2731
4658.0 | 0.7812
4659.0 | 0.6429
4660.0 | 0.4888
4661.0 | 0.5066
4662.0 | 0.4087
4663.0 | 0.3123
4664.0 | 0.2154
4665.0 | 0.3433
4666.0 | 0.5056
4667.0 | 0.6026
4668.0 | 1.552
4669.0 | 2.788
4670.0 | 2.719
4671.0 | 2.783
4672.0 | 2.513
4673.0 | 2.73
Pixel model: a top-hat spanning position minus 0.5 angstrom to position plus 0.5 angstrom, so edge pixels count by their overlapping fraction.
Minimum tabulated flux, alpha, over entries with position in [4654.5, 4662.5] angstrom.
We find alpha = 0.2731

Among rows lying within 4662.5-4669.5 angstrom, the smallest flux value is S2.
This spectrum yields 0.2154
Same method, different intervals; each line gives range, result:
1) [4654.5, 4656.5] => 1.145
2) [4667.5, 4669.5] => 1.552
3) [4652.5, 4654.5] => 1.191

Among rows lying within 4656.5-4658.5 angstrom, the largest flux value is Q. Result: 0.7812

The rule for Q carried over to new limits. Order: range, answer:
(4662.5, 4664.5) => 0.3123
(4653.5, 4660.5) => 1.36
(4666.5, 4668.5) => 1.552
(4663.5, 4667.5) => 0.6026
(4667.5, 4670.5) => 2.788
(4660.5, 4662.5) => 0.5066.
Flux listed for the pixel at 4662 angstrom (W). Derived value 0.4087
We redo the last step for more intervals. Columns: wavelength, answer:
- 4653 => 2.097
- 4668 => 1.552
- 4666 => 0.5056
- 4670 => 2.719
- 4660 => 0.4888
